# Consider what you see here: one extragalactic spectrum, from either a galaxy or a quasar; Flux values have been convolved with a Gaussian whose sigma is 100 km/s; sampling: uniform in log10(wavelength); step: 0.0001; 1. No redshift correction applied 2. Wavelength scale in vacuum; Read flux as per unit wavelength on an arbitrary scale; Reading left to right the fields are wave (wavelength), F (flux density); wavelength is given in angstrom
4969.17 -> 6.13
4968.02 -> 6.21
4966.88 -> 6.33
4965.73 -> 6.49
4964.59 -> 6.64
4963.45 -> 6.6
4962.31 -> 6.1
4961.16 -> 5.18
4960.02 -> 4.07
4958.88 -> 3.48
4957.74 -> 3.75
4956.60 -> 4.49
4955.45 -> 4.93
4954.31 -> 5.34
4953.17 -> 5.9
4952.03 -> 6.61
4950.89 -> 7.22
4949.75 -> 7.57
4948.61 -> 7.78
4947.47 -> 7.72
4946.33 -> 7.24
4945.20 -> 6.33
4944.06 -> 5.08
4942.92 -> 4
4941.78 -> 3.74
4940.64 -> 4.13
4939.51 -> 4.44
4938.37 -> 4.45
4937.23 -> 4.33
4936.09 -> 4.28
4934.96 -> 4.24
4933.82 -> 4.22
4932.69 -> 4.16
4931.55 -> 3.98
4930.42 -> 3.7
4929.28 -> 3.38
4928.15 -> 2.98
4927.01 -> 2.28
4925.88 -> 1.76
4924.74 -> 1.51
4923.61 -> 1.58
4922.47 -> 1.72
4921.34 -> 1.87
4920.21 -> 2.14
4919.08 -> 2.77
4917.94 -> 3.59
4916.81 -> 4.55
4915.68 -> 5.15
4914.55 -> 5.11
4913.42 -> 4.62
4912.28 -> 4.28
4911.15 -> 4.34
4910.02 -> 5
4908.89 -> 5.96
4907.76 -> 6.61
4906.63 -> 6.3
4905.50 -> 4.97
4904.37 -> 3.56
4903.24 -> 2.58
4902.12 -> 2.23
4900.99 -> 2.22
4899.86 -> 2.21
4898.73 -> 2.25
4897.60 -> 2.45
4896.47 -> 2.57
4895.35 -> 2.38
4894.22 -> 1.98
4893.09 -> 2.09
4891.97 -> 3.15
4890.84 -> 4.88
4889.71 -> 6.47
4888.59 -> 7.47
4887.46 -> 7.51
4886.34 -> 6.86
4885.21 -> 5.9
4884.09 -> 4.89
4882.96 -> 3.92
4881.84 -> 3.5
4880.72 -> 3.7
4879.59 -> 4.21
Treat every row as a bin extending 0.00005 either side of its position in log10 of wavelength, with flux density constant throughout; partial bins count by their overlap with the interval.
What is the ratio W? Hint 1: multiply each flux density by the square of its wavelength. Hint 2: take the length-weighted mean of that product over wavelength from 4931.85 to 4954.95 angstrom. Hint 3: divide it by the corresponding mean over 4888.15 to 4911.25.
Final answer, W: 1.43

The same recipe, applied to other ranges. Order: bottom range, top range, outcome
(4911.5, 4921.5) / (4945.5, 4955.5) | 1.78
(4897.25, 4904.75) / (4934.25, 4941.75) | 1.75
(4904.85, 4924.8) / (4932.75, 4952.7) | 1.36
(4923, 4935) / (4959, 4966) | 1.91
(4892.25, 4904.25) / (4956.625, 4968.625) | 2.36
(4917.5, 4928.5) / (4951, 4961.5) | 2.30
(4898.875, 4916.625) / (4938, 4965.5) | 1.31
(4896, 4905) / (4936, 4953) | 2.30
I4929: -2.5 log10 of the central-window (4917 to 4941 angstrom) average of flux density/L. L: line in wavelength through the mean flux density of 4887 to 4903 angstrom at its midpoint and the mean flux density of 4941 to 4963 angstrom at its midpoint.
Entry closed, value 0.43 mag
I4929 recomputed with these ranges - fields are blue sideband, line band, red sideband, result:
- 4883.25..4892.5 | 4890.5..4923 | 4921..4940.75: 0.28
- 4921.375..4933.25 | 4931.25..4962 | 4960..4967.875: -0.18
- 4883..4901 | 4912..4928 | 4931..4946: 0.38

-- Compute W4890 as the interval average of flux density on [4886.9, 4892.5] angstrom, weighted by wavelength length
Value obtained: 5.91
